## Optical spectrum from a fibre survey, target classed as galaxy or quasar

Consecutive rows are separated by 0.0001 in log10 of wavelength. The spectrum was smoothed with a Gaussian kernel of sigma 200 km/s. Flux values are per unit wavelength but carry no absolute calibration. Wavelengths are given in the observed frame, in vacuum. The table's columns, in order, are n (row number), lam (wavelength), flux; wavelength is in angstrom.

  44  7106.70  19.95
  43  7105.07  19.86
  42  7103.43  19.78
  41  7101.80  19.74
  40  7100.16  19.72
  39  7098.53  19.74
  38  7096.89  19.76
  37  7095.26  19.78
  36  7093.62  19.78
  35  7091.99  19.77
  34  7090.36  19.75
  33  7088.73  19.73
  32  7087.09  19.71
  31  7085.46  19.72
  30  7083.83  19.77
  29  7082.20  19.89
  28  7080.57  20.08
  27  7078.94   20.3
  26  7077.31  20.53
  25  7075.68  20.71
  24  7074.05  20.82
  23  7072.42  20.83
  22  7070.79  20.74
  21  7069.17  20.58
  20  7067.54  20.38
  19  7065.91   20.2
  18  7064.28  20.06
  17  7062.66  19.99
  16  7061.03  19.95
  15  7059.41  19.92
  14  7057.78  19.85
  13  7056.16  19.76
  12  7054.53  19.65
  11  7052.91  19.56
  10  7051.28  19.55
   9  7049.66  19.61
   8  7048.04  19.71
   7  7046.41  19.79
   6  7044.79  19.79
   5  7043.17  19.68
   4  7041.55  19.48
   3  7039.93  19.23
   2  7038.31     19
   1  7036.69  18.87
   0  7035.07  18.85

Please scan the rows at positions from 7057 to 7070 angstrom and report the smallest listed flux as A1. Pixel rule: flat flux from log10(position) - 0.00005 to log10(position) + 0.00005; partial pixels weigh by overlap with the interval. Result 19.85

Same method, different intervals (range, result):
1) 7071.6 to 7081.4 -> 20.08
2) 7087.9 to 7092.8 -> 19.73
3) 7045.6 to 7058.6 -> 19.55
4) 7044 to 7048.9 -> 19.71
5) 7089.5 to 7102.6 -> 19.72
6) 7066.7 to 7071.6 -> 20.38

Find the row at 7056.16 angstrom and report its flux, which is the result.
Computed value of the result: 19.76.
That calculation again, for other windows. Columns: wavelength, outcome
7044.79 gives 19.79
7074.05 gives 20.82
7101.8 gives 19.74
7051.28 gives 19.55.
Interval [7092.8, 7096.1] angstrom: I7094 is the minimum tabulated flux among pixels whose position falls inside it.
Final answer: 19.78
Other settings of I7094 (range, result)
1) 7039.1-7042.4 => 19.23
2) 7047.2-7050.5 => 19.61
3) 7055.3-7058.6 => 19.76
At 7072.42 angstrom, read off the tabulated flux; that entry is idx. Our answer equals 20.83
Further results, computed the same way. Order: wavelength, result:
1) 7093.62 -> 19.78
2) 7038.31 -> 19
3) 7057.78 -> 19.85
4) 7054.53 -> 19.65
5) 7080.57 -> 20.08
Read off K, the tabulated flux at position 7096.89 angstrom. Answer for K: 19.76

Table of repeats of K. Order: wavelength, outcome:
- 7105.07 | 19.86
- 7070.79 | 20.74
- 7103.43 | 19.78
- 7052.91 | 19.56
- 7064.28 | 20.06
